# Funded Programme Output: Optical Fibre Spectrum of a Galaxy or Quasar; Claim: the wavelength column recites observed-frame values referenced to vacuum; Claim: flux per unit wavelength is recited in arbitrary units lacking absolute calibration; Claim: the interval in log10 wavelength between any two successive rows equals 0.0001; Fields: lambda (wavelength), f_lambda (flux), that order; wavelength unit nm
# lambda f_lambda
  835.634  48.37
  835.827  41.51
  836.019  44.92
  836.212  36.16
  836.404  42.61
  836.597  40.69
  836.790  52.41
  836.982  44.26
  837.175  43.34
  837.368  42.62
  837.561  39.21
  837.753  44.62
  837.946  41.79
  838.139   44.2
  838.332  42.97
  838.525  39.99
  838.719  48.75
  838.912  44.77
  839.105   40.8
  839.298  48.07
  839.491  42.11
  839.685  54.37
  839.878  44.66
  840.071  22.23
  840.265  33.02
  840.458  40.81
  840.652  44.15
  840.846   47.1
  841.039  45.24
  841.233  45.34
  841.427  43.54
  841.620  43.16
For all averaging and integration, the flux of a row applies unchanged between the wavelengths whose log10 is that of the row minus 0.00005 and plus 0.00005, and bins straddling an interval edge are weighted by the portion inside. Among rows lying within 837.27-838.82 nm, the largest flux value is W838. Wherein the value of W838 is 48.75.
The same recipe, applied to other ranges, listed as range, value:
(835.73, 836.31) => 44.92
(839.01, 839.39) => 48.07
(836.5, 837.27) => 52.41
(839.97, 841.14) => 47.1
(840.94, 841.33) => 45.34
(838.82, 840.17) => 54.37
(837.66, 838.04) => 44.62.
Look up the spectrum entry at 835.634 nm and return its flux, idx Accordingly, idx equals 48.37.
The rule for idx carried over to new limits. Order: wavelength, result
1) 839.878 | 44.66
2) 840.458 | 40.81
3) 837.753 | 44.62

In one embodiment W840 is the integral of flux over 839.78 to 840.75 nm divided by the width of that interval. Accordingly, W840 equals 37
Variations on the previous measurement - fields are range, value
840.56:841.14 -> 45.5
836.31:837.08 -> 45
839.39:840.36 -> 39.3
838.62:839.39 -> 45.6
